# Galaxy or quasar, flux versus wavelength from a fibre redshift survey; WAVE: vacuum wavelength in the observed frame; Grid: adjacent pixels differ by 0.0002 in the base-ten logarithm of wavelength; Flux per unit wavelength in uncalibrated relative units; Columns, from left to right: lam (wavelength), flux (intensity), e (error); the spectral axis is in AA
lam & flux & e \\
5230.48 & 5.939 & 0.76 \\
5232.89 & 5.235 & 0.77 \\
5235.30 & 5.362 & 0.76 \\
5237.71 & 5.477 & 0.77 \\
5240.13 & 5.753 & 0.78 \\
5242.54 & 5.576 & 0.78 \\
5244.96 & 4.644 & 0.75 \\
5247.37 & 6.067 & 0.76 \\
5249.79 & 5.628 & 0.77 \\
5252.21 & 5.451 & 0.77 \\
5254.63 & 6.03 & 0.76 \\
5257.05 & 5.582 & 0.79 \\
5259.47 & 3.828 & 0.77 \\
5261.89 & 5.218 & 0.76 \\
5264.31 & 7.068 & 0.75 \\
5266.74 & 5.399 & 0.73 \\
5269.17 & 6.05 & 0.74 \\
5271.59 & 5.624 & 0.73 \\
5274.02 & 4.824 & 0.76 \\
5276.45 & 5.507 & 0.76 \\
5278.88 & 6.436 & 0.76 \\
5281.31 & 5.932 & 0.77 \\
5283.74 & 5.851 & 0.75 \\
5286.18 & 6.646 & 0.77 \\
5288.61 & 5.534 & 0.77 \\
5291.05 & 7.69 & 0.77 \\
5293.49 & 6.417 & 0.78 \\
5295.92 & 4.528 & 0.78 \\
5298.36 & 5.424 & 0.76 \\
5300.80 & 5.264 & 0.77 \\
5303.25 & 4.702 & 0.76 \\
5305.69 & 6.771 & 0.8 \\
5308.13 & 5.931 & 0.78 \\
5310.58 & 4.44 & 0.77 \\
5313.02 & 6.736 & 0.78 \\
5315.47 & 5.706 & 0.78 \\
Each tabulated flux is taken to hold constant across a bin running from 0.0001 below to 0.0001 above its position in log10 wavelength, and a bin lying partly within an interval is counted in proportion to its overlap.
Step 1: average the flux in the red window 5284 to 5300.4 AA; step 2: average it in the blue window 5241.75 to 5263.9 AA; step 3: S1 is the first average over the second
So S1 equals 1.11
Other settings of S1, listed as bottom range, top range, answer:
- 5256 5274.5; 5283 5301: 1.09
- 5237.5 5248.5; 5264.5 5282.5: 1.05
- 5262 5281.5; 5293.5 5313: 0.94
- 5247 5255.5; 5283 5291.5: 1.10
